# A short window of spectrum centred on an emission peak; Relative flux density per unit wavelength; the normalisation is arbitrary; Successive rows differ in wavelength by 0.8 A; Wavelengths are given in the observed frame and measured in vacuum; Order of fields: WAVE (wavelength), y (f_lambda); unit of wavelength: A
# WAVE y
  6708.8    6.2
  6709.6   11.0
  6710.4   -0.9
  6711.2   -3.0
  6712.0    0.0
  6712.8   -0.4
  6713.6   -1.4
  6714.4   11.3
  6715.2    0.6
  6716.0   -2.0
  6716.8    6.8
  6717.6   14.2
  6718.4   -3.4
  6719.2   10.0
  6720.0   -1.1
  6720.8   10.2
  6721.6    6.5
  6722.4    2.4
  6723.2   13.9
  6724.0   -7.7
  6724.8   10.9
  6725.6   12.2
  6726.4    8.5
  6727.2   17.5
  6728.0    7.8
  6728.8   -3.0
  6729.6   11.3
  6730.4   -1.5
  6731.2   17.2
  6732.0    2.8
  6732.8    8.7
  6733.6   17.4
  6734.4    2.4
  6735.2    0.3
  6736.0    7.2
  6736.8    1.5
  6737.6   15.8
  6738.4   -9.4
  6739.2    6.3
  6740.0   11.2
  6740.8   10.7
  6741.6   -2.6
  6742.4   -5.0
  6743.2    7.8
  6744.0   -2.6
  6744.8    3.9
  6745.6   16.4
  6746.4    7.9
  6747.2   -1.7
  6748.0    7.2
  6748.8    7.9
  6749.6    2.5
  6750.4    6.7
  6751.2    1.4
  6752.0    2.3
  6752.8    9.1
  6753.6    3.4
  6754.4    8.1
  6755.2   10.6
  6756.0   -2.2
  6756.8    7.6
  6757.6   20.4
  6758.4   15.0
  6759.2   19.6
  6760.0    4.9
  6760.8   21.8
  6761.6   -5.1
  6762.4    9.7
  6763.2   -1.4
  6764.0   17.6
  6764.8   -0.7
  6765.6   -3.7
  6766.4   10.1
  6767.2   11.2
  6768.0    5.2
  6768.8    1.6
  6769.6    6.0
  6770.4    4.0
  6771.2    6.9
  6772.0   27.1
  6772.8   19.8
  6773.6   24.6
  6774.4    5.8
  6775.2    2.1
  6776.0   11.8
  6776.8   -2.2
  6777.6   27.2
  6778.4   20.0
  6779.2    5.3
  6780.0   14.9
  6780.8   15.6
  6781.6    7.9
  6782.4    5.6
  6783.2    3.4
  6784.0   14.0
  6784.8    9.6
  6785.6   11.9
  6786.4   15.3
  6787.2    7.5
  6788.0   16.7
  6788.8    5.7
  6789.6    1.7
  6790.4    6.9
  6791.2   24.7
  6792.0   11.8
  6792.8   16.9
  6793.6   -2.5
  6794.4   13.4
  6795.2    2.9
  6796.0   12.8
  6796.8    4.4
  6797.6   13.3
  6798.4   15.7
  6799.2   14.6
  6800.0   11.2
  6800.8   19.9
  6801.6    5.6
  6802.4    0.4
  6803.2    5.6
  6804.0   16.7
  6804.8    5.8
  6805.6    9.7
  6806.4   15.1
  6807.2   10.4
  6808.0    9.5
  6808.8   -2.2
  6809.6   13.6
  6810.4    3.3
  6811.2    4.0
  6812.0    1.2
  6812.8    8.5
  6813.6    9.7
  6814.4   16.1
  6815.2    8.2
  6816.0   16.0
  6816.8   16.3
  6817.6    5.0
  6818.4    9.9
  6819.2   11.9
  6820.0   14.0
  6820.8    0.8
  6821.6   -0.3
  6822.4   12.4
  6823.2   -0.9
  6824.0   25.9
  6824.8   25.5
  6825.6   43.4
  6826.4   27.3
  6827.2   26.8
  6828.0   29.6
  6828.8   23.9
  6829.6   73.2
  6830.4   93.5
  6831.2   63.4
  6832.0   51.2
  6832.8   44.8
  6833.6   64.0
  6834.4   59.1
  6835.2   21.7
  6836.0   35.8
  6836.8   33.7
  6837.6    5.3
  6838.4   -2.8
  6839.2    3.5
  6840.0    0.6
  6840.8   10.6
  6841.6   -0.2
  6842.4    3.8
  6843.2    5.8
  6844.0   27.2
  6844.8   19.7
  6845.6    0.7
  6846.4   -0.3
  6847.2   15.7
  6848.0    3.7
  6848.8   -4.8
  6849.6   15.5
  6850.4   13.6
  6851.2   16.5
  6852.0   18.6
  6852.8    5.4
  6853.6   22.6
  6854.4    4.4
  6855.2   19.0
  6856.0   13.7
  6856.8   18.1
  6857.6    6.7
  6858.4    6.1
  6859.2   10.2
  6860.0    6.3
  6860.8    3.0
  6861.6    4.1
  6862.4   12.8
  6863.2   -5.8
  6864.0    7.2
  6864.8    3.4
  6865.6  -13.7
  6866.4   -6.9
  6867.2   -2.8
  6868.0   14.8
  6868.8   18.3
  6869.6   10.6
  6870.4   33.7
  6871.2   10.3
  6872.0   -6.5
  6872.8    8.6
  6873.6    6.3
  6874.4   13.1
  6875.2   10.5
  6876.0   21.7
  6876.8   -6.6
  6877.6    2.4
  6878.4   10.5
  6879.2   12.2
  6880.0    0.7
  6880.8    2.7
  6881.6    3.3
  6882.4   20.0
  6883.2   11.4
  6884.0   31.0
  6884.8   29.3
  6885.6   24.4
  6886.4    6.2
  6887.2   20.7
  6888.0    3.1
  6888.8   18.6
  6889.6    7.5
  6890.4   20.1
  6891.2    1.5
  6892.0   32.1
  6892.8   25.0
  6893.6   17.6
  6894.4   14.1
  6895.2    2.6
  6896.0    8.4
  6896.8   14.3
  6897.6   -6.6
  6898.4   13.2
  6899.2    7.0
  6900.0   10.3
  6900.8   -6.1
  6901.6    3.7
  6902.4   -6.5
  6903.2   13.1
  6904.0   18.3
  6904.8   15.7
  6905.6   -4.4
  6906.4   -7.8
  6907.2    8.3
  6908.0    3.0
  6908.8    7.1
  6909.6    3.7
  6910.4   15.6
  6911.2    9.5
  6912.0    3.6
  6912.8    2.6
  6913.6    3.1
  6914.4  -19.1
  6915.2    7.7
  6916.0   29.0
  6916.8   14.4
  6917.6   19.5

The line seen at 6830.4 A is [O II]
